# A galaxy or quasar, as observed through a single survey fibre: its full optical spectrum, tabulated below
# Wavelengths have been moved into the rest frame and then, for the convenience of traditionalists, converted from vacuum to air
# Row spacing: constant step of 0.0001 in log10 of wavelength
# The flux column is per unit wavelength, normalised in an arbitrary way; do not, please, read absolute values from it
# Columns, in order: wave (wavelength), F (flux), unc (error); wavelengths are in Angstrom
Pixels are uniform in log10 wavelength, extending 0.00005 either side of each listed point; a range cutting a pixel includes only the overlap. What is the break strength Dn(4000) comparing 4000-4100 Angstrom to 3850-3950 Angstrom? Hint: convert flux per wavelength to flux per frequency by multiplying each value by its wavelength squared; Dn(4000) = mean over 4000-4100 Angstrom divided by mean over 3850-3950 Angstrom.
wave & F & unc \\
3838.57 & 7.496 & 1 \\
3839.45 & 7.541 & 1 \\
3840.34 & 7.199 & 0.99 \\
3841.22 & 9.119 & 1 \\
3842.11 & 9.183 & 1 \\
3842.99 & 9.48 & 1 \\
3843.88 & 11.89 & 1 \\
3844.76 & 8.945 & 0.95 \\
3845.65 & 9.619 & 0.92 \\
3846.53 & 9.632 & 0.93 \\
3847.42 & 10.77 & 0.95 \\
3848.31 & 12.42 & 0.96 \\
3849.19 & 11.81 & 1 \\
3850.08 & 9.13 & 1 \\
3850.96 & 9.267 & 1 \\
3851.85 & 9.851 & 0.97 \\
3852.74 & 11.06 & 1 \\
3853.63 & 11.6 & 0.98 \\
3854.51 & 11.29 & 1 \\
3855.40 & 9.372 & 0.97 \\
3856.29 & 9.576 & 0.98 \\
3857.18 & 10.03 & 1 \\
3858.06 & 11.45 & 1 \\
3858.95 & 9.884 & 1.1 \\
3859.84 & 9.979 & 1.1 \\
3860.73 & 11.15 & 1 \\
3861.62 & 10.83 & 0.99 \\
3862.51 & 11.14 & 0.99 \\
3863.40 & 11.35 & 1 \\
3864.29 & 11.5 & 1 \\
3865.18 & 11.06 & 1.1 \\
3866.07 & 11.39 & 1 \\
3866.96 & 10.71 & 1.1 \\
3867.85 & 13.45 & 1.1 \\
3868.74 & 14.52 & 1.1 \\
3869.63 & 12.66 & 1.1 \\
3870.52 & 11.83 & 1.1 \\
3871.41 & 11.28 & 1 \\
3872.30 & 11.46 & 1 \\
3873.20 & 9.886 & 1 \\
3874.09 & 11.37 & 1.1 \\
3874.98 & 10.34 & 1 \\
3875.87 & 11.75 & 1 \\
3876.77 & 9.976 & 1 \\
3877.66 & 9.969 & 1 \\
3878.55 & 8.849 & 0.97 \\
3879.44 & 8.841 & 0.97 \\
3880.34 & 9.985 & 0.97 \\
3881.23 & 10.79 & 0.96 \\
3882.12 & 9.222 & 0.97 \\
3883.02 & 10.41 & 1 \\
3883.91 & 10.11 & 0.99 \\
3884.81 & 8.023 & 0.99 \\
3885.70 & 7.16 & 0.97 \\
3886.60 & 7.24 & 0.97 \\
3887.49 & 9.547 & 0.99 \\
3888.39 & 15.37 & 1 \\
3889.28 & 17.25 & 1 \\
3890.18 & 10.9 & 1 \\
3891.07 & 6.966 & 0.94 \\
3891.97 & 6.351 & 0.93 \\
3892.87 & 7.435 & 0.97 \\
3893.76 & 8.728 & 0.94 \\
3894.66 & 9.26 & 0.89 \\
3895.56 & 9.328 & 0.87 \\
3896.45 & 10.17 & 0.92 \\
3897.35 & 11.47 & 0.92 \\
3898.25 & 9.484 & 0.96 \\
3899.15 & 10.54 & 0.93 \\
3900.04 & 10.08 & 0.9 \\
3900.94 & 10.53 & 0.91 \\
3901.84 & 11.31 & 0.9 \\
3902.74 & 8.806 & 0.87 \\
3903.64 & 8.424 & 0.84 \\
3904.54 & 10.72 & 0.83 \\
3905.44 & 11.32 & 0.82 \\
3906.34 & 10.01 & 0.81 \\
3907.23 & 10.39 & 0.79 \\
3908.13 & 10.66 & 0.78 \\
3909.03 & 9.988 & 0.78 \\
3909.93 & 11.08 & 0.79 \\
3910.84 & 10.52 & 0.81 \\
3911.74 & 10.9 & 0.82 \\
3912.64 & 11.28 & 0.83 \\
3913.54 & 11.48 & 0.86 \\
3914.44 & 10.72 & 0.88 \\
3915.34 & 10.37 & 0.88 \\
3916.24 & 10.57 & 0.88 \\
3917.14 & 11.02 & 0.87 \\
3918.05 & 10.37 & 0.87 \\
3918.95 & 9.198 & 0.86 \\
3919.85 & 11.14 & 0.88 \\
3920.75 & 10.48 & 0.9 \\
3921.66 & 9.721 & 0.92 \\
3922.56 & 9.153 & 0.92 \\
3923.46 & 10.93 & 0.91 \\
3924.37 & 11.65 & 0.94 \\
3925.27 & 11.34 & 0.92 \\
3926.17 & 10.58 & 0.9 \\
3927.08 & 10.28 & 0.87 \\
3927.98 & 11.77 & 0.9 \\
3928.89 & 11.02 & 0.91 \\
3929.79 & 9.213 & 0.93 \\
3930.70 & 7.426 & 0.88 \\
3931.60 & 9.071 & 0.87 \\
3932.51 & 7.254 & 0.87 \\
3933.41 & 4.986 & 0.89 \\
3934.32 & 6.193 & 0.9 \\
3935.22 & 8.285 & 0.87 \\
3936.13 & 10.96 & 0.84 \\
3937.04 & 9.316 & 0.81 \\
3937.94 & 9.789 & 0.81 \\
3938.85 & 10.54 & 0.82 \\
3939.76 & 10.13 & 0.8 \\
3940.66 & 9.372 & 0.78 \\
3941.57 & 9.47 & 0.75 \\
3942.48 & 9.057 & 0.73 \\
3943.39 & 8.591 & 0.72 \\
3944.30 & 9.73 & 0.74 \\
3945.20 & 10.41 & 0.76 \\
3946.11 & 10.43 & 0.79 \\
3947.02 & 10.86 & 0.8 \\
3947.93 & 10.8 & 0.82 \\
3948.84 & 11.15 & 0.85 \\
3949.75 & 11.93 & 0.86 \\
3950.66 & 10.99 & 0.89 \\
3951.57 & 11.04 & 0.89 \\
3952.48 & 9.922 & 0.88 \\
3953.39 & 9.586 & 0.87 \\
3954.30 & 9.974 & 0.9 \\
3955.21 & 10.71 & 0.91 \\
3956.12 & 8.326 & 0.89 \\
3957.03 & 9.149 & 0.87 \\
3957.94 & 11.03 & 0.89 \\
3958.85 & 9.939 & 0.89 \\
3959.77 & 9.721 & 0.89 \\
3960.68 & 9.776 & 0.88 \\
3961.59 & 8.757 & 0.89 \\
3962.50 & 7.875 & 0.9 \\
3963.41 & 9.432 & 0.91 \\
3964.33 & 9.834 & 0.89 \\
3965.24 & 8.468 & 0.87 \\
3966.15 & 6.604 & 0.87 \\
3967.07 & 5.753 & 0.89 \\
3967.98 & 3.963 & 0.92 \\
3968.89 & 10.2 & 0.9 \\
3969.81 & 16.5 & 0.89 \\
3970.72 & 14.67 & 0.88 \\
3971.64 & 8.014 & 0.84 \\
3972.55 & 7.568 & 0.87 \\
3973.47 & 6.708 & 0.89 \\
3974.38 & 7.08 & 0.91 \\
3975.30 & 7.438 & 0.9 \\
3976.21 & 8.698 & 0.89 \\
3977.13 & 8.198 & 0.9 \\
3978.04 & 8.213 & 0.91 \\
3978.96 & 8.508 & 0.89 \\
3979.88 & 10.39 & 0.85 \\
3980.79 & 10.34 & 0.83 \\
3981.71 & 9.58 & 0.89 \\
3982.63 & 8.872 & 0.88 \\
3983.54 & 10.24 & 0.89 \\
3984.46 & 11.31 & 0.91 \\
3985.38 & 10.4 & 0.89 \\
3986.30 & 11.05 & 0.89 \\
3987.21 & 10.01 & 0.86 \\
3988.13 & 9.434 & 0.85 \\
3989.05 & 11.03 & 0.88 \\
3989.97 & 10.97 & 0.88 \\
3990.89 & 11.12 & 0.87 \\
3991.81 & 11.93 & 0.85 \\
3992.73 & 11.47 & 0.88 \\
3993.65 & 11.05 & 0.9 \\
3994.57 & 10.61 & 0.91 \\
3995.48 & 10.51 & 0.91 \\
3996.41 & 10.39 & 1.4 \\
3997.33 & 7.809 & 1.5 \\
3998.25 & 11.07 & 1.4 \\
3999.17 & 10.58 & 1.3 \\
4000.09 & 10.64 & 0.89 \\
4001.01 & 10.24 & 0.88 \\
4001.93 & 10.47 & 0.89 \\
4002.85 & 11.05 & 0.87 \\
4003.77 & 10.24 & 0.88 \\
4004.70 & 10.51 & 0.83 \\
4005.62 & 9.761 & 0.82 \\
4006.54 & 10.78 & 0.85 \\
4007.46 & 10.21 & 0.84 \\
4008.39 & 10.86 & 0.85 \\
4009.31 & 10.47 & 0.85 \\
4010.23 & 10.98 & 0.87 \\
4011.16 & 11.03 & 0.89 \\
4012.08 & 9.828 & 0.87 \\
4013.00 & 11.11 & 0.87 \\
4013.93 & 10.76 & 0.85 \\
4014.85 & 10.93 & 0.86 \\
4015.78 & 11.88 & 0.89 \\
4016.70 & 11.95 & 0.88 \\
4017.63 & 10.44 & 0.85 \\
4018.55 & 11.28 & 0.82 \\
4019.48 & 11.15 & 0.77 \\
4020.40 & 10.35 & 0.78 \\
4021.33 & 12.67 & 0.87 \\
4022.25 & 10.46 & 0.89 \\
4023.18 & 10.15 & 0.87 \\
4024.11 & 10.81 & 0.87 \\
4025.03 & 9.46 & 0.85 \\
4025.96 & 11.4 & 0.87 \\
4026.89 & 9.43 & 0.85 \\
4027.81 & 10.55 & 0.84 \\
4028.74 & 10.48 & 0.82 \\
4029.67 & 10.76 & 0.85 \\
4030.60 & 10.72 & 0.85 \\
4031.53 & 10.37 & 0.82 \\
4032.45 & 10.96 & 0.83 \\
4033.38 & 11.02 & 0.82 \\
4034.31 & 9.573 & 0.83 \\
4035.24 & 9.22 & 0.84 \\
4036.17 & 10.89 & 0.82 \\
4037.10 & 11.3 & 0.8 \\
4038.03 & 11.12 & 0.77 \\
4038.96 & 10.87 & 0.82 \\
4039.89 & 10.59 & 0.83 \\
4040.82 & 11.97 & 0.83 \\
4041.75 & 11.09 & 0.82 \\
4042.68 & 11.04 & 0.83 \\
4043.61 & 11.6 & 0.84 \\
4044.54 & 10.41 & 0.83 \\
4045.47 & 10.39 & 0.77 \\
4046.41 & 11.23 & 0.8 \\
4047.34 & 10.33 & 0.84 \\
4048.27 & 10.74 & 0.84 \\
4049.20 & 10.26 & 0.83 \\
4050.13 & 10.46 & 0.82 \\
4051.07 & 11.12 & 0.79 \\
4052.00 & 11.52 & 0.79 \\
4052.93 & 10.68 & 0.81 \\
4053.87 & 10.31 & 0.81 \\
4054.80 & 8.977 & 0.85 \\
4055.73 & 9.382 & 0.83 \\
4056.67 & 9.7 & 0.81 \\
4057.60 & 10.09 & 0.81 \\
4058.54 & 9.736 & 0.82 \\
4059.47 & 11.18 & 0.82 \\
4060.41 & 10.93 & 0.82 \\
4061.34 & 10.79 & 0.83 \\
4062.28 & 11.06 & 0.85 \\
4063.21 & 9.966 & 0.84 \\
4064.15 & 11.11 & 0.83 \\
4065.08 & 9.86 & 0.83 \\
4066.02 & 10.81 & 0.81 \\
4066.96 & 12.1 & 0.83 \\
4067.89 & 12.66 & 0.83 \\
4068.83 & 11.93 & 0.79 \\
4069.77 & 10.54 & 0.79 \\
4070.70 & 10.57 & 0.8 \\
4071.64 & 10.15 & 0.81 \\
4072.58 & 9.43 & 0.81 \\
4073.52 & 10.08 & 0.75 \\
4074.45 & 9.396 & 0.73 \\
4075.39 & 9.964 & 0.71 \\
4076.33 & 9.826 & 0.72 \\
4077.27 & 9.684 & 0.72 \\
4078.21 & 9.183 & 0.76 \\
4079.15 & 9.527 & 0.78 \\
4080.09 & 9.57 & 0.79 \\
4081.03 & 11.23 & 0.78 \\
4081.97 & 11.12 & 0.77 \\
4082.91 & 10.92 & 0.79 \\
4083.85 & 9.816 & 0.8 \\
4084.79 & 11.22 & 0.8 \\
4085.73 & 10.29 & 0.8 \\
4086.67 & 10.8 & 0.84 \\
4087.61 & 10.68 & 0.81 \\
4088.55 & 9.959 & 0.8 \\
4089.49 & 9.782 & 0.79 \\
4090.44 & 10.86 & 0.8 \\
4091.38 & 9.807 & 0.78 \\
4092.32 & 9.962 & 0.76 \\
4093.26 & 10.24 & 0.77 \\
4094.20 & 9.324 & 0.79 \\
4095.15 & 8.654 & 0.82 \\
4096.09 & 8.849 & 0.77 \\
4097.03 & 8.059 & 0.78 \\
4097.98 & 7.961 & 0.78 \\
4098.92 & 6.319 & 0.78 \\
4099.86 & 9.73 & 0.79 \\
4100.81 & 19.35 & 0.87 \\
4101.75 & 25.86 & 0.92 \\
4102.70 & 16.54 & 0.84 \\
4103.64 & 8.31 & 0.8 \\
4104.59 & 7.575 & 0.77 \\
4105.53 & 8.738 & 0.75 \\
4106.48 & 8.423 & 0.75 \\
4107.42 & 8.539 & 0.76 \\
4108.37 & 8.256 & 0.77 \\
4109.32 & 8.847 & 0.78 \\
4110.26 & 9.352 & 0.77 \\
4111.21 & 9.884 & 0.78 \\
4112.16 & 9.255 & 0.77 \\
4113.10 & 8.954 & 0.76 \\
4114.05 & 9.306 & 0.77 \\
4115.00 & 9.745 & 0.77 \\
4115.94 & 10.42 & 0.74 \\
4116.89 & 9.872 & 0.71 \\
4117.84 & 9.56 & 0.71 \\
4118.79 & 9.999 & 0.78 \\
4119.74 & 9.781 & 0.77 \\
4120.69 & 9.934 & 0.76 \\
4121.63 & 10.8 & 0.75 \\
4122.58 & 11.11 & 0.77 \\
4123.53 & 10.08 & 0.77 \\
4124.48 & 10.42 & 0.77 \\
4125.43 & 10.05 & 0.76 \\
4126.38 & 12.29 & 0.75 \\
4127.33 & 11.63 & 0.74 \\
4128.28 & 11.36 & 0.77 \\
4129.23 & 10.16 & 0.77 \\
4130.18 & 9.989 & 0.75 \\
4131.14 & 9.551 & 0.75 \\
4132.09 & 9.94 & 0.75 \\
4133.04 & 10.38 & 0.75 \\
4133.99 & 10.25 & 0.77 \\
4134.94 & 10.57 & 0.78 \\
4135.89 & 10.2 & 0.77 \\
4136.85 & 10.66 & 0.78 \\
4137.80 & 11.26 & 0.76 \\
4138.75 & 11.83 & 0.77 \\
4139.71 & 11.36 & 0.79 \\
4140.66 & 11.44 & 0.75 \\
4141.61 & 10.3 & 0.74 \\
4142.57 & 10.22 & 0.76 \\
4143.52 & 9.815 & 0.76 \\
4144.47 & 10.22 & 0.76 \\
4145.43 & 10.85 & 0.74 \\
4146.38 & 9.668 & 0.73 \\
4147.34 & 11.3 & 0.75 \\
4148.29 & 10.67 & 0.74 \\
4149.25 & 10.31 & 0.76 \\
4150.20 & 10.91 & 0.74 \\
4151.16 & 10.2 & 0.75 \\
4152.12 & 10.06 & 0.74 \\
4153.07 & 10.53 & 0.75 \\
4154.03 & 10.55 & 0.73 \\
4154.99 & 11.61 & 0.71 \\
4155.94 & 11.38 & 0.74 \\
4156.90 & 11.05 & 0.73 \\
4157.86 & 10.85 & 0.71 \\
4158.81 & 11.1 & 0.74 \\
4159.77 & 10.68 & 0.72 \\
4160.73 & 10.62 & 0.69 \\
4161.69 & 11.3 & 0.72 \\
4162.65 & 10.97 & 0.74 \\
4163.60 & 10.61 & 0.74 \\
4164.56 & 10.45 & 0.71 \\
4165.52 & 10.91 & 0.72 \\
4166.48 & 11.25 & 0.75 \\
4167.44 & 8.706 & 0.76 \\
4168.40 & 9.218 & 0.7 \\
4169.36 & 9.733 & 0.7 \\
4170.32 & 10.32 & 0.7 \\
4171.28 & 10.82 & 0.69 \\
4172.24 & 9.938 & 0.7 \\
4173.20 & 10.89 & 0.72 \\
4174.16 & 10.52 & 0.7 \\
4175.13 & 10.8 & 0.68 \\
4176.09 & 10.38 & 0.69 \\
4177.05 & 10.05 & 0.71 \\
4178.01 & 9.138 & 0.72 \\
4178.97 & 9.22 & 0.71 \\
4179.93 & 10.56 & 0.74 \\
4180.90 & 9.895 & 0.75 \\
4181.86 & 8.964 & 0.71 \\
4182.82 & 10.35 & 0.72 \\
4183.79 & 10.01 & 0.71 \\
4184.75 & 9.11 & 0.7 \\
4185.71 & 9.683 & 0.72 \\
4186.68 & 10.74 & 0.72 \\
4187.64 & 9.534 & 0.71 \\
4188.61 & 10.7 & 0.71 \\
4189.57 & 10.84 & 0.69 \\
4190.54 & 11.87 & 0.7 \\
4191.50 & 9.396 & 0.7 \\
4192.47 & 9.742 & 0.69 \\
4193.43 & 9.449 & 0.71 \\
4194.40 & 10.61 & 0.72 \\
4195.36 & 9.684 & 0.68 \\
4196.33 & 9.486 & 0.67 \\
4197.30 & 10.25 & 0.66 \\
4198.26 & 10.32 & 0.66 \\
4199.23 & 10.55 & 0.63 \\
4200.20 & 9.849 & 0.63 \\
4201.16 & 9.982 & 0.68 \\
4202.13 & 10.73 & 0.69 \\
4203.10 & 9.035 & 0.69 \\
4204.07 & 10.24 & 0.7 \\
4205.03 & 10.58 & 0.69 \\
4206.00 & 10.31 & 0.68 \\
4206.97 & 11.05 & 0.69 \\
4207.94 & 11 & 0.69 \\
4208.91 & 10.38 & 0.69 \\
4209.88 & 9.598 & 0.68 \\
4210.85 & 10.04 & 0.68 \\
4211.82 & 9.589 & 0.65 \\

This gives 1.10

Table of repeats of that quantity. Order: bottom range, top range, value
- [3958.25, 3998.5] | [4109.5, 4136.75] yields 1.14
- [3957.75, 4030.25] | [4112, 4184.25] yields 1.11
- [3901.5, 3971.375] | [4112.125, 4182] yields 1.17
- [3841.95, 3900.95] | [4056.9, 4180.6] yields 1.13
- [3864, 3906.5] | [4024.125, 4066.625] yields 1.11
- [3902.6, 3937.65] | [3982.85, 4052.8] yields 1.13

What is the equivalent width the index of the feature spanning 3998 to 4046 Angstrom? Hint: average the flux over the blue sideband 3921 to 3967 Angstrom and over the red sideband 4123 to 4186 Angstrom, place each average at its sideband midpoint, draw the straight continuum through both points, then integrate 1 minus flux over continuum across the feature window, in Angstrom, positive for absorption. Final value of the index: -3.9 Angstrom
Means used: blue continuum 9.62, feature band 10.7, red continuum 10.5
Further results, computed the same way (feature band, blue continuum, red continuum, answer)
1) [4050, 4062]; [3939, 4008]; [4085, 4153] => -0.3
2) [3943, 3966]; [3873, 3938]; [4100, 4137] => 0.5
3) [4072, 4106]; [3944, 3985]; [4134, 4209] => -1.6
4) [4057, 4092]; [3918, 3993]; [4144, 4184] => -1.2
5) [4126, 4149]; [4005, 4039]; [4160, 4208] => -0.7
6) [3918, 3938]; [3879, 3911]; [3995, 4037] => 1.1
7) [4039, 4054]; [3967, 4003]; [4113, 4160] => -1.1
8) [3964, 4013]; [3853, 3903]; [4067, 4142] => 2.5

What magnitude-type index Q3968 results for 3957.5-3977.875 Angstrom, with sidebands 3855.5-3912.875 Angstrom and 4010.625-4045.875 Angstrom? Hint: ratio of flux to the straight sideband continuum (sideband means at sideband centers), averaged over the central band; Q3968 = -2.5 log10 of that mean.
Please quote 0.19 mag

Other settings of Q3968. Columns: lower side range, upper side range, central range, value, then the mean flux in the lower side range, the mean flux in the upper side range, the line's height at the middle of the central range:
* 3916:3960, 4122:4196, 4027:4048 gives -0.06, 9.89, 10.4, 10.1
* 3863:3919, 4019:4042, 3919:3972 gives 0.09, 10.4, 10.7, 10.5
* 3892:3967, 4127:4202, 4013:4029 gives -0.08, 9.84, 10.4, 10.1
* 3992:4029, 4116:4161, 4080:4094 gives 0.02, 10.7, 10.6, 10.6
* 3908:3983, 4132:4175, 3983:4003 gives -0.08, 9.67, 10.6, 9.88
